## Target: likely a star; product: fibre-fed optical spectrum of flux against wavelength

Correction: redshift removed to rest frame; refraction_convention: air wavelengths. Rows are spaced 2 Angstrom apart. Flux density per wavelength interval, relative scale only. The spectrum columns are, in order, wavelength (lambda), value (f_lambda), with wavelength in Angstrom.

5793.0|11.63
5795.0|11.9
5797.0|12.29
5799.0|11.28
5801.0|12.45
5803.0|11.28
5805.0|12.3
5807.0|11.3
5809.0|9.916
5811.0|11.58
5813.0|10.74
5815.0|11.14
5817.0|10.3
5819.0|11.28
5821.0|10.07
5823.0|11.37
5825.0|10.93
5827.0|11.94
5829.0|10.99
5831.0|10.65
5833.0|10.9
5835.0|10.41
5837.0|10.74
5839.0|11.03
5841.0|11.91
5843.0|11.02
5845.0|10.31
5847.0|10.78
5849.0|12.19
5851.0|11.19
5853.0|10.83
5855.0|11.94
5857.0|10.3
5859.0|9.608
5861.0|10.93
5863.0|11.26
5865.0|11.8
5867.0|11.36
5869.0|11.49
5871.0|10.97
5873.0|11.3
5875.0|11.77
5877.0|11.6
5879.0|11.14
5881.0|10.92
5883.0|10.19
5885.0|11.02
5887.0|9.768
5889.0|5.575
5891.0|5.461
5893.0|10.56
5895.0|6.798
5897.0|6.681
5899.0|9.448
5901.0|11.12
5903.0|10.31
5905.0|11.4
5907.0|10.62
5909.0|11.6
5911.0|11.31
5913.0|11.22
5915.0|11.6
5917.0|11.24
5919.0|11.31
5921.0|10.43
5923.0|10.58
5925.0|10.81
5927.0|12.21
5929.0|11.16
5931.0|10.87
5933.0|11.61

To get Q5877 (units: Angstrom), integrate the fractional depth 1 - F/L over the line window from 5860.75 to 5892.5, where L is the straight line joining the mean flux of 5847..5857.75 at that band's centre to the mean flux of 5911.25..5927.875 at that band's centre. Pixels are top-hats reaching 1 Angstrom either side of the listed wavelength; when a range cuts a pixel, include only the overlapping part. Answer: 2.4 Angstrom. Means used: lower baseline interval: 11.3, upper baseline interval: 11.2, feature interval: 10.4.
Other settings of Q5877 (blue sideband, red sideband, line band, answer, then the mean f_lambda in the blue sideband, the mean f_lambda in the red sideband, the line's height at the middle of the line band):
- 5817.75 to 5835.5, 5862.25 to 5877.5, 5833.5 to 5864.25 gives 0.6 Angstrom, 11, 11.4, 11.2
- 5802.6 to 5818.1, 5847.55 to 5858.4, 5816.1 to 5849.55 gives 0.5 Angstrom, 11.1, 11.2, 11.1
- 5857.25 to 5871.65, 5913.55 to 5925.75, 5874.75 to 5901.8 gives 4.1 Angstrom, 11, 11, 11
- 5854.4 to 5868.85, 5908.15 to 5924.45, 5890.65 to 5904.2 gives 2.8 Angstrom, 11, 11.1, 11.1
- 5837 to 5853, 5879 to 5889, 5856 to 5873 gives -0.6 Angstrom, 11.2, 10.1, 10.6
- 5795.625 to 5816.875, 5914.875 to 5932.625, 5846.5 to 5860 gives 0.4 Angstrom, 11.4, 11.1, 11.3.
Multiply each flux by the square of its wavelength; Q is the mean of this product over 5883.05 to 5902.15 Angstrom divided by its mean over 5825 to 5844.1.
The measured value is 0.79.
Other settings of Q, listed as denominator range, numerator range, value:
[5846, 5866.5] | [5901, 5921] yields 1.02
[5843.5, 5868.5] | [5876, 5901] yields 0.84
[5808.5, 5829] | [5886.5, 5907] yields 0.82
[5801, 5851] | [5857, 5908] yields 0.93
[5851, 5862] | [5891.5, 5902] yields 0.82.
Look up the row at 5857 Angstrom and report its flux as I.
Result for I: 10.3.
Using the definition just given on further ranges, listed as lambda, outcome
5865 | 11.8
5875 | 11.77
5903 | 10.31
